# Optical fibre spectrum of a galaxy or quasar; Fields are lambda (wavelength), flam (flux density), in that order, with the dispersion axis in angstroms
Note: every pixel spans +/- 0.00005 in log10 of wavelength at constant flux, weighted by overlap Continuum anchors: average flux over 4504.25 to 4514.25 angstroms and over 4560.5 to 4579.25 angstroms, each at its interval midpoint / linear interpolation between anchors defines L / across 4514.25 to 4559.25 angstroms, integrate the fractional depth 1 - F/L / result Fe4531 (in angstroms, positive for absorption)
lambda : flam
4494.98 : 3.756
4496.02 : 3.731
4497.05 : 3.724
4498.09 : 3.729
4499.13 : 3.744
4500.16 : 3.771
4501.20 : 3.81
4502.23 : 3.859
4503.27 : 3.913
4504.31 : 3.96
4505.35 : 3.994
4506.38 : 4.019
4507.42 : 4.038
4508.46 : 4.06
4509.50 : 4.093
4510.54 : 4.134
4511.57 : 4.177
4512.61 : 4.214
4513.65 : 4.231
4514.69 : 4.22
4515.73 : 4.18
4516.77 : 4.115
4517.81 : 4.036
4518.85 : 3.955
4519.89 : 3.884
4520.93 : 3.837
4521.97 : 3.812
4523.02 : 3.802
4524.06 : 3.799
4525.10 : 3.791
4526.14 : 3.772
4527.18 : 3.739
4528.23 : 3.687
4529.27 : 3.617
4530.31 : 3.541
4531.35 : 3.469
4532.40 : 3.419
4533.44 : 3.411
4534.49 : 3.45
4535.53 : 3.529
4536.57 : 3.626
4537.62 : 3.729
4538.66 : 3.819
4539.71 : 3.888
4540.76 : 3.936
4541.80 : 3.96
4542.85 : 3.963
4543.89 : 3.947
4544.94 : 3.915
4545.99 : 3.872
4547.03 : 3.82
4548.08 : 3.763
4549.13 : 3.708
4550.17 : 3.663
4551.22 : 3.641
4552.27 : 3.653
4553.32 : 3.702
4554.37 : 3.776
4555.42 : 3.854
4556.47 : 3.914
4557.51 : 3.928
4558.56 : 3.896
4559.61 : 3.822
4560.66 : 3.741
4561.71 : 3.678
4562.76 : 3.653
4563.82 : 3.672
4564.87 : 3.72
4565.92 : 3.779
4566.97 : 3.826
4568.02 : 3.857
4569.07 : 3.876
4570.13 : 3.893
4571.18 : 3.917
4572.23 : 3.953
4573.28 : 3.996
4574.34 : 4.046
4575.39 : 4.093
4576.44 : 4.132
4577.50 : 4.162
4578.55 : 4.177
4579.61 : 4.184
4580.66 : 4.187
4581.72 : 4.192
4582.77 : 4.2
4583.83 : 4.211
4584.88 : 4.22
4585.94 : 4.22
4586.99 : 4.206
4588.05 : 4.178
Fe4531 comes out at 2.5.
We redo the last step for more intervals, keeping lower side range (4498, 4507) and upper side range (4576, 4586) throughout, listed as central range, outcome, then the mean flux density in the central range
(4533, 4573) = 2.8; 3.79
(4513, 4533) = 0.6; 3.84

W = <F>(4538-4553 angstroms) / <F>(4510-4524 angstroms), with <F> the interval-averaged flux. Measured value 0.9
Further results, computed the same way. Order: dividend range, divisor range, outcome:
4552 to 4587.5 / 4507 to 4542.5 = 1.03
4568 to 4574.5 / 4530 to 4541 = 1.09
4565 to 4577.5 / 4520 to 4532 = 1.06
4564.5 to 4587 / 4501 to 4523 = 1.01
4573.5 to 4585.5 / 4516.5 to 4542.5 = 1.11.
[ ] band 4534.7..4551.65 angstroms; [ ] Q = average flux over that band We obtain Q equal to 3.79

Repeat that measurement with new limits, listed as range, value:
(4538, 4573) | 3.82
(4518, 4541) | 3.71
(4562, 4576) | 3.87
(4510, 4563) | 3.82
